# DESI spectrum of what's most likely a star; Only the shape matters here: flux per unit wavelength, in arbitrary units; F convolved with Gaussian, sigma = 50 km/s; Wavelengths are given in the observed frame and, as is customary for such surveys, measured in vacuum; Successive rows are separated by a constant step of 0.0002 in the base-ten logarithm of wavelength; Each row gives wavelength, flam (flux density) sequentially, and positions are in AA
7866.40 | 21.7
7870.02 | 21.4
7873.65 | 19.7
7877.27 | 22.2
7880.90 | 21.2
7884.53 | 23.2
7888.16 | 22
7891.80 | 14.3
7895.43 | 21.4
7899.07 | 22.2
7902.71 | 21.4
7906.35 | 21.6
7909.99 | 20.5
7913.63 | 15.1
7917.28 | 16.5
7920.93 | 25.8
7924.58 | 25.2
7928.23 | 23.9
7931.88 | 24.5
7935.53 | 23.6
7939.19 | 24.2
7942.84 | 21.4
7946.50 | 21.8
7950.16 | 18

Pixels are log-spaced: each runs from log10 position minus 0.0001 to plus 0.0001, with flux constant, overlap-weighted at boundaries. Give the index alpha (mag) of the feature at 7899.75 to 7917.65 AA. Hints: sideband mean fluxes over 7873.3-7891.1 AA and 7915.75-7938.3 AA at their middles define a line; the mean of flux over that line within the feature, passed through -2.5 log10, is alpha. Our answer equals 0.16 mag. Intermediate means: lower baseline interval 21.4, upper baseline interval 23.4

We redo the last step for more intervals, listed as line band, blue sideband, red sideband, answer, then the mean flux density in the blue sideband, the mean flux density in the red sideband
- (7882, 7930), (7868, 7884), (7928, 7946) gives 0.07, 21.3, 23.4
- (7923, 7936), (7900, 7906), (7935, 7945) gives -0.08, 21.6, 23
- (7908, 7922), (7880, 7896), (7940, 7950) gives 0.09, 20.3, 21.3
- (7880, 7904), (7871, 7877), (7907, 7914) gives -0.05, 20.6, 19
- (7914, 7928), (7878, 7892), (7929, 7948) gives 0.03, 21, 23.2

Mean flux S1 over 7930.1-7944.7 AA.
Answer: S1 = 23.4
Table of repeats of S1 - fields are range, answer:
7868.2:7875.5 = 20.6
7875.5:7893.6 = 20.6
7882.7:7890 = 22.6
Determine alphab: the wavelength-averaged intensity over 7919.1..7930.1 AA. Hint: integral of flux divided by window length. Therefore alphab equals 25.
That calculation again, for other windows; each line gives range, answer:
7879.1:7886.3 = 22.2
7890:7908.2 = 20.2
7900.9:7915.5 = 19.6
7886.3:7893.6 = 18.2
